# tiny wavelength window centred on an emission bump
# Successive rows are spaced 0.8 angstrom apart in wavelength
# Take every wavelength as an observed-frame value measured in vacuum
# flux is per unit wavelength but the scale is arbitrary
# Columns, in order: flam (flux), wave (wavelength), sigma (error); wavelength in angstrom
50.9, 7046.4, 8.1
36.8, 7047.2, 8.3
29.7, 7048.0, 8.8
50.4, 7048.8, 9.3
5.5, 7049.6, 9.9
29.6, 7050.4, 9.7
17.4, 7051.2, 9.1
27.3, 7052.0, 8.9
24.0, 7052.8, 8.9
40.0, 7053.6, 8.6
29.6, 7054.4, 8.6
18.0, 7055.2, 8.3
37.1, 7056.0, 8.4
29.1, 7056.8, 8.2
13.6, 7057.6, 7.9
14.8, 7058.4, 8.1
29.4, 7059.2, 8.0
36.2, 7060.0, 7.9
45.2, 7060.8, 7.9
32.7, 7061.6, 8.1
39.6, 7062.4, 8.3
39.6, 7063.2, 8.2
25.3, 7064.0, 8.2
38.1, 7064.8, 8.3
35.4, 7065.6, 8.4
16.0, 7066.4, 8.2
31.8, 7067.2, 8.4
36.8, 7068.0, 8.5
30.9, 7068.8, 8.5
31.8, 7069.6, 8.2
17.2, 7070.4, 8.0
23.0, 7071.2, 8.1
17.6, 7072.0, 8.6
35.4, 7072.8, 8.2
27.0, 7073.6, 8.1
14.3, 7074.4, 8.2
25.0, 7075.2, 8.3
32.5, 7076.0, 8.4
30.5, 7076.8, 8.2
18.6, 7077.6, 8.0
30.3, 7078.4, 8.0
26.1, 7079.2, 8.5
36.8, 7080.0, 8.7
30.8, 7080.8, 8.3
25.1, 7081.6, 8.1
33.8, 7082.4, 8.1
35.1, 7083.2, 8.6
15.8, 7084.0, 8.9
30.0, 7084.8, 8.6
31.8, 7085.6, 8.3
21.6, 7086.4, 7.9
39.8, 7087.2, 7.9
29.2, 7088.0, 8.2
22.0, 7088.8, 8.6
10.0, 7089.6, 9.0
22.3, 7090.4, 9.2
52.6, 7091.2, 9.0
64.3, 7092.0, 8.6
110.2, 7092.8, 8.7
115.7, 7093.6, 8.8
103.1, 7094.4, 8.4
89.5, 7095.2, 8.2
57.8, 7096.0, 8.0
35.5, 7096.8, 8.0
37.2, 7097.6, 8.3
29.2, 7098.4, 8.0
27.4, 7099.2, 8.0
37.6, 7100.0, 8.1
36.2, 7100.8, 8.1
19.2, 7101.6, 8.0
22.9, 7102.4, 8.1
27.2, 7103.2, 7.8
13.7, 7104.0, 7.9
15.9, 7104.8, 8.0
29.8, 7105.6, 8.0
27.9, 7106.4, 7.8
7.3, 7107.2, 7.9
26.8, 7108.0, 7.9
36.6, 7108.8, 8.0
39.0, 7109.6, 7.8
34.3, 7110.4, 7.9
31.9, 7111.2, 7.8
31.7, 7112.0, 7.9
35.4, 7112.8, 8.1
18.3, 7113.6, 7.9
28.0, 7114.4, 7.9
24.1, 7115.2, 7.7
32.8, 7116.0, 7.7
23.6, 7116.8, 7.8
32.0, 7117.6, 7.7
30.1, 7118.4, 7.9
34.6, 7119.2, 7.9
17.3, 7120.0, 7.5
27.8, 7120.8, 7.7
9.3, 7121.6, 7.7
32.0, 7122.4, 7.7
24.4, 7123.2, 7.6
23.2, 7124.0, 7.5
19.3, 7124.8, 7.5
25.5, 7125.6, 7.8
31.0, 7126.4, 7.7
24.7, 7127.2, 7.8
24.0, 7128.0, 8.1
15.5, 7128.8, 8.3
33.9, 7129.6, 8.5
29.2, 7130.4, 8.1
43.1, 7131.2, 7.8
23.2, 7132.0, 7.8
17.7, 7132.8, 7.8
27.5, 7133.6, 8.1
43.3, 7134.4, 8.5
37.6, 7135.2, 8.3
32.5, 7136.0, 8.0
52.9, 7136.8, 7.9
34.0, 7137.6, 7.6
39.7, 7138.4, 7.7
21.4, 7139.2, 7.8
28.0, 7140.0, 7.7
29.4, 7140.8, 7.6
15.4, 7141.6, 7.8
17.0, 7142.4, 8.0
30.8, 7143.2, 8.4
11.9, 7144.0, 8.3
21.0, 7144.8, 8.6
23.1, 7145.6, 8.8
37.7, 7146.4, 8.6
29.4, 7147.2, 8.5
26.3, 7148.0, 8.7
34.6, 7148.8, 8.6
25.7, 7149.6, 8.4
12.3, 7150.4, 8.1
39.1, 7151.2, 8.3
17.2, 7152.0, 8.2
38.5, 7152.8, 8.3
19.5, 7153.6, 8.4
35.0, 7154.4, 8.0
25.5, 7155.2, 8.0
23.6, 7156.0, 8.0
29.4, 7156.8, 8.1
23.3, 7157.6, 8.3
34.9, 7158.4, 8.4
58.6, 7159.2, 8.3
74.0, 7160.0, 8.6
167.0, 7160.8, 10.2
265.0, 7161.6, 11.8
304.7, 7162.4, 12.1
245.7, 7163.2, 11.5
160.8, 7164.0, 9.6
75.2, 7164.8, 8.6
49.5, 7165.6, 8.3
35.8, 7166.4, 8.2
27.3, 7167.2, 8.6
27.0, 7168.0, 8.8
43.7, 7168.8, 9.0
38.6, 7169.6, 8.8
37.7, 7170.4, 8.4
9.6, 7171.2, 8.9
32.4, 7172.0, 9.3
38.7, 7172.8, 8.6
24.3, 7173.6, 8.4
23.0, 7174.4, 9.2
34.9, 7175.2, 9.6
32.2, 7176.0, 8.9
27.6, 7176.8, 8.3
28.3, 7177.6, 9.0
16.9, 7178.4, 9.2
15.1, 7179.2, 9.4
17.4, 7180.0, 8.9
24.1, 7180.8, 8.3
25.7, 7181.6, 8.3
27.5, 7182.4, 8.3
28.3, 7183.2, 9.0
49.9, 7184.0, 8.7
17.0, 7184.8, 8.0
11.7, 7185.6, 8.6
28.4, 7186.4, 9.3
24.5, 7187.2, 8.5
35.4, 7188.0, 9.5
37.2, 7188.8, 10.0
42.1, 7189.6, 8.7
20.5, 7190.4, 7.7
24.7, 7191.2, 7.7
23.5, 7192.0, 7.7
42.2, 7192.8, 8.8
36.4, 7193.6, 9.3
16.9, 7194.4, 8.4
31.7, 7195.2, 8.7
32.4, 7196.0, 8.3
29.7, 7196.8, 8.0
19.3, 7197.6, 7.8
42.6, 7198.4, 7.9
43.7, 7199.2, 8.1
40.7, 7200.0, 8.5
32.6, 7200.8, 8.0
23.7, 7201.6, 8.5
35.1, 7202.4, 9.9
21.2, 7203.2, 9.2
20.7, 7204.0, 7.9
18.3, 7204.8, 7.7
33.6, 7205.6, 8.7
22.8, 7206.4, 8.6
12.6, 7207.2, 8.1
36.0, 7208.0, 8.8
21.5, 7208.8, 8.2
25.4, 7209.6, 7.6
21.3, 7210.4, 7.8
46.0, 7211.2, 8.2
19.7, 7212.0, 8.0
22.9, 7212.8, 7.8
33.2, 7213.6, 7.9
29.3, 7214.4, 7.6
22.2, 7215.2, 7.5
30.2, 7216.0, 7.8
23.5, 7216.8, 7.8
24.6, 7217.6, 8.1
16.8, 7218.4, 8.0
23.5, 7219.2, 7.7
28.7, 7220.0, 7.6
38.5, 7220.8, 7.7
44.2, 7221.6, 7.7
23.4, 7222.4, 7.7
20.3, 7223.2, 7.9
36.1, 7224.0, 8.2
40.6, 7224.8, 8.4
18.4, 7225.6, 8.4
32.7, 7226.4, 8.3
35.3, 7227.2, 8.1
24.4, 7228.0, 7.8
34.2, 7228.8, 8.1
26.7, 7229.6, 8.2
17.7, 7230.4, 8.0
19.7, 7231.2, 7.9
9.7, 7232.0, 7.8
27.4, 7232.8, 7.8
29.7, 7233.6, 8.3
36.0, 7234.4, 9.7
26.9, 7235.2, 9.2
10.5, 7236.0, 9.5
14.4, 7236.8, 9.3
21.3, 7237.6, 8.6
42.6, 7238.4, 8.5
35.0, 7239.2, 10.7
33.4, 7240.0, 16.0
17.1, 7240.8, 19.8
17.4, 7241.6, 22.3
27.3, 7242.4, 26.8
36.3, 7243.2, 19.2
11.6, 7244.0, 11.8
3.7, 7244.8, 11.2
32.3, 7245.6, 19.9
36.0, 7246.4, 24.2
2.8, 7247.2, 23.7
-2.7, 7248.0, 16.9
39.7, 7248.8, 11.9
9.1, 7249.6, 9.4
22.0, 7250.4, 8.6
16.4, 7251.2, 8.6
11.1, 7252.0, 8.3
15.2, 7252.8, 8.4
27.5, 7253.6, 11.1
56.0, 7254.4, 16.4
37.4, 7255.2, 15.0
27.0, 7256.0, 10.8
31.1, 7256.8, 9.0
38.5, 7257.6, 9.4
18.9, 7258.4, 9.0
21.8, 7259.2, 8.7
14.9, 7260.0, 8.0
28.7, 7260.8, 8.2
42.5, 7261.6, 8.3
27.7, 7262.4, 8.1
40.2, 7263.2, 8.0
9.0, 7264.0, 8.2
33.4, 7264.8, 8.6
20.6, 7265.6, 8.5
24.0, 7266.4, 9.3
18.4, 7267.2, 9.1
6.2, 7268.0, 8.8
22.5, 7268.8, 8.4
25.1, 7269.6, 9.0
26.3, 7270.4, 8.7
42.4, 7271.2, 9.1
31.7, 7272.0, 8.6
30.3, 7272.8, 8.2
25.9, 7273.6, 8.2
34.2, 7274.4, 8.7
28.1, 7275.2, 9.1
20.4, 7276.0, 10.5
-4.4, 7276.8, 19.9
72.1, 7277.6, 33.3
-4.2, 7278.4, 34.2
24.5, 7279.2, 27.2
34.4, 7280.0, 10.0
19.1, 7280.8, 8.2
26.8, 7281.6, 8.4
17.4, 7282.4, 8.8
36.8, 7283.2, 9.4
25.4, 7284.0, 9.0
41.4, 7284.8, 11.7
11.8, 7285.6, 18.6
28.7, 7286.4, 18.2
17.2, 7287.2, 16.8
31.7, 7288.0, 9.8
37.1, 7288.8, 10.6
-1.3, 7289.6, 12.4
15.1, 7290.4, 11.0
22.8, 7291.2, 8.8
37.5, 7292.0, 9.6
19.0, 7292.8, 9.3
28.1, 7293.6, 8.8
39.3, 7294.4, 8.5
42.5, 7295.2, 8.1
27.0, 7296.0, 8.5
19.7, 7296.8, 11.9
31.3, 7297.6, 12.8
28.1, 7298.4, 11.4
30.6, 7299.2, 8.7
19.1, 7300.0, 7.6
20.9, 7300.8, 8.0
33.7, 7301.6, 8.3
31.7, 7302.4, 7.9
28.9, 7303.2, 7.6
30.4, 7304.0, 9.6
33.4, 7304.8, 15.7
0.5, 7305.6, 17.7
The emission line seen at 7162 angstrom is [O III] 5007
